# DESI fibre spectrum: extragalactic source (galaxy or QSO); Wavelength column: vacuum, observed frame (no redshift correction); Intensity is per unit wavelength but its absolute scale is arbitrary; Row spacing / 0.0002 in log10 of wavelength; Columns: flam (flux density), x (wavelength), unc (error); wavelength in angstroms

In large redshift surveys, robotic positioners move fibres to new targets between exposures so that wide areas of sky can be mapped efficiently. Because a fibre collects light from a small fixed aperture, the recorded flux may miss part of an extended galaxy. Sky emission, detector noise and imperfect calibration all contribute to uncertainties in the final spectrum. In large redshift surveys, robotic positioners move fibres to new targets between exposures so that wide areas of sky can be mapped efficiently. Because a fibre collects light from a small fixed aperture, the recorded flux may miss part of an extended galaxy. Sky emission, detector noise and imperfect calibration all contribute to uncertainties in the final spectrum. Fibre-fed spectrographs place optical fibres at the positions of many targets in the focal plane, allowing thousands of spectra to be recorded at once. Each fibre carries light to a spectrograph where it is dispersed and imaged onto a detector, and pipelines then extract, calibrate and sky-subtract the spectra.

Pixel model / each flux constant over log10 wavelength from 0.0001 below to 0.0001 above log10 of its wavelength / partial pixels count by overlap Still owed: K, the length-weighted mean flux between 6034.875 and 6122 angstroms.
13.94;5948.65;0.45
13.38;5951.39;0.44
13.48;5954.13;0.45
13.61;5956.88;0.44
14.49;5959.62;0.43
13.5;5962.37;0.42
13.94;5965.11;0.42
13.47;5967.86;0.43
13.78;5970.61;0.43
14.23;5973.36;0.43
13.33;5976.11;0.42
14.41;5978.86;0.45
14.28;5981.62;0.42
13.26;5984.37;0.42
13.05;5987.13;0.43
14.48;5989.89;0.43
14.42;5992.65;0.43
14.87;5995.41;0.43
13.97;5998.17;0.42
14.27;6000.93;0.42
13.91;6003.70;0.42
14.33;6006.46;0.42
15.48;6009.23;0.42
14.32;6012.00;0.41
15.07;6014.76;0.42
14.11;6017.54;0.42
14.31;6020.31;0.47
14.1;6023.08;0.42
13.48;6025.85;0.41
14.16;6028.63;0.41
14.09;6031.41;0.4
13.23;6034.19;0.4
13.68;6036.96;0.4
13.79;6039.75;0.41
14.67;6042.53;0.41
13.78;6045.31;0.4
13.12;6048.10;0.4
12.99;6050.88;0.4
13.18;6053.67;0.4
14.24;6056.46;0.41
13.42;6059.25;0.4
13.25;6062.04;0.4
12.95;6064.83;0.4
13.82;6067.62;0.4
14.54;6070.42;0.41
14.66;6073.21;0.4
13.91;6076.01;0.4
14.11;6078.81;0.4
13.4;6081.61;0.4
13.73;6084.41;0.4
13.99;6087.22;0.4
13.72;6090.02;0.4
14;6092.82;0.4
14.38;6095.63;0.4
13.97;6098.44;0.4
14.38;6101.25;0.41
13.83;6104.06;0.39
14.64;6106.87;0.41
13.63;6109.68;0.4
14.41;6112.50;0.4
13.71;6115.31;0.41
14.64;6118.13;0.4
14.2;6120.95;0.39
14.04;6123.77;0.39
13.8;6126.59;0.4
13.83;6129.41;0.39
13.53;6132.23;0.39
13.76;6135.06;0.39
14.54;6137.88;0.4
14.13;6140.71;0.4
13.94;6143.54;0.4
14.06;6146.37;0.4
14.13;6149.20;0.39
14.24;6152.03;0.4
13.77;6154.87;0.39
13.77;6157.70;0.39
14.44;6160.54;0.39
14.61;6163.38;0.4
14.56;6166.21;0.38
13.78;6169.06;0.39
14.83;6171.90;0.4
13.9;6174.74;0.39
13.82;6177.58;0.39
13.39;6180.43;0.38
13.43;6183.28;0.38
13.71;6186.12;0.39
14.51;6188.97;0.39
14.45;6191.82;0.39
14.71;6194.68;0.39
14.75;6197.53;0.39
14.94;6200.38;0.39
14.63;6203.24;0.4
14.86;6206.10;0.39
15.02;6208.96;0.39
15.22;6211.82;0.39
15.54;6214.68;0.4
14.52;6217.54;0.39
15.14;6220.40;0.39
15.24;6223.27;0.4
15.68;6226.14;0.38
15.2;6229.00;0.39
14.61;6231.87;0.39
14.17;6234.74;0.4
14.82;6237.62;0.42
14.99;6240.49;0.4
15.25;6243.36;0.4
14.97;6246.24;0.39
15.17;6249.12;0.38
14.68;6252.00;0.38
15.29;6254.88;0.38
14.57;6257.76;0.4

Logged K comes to 13.9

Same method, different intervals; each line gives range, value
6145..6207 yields 14.2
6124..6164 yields 14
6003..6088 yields 13.9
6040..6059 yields 13.7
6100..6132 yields 14.1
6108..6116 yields 14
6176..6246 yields 14.7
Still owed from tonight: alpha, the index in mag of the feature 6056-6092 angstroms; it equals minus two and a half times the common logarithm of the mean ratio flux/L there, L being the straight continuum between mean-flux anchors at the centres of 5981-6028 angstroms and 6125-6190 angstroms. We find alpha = 0.02 mag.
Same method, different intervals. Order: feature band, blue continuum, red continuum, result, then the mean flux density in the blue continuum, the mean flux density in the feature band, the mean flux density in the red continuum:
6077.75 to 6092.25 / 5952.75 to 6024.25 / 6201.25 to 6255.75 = 0.05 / 14.1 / 13.8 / 15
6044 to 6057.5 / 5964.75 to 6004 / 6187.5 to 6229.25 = 0.07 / 14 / 13.4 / 15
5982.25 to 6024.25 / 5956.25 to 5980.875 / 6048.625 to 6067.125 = -0.05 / 13.9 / 14.3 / 13.4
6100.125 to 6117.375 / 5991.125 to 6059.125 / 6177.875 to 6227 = 0.02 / 14.1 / 14.1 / 14.7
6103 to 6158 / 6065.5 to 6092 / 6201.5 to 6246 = 0.02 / 14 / 14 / 15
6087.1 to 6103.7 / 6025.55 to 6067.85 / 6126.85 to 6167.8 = -0.02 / 13.6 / 14.1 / 14.1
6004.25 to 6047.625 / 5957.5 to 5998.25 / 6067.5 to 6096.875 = -0.01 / 14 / 14.1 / 14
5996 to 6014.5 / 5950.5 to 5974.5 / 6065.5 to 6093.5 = -0.05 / 13.8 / 14.4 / 14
